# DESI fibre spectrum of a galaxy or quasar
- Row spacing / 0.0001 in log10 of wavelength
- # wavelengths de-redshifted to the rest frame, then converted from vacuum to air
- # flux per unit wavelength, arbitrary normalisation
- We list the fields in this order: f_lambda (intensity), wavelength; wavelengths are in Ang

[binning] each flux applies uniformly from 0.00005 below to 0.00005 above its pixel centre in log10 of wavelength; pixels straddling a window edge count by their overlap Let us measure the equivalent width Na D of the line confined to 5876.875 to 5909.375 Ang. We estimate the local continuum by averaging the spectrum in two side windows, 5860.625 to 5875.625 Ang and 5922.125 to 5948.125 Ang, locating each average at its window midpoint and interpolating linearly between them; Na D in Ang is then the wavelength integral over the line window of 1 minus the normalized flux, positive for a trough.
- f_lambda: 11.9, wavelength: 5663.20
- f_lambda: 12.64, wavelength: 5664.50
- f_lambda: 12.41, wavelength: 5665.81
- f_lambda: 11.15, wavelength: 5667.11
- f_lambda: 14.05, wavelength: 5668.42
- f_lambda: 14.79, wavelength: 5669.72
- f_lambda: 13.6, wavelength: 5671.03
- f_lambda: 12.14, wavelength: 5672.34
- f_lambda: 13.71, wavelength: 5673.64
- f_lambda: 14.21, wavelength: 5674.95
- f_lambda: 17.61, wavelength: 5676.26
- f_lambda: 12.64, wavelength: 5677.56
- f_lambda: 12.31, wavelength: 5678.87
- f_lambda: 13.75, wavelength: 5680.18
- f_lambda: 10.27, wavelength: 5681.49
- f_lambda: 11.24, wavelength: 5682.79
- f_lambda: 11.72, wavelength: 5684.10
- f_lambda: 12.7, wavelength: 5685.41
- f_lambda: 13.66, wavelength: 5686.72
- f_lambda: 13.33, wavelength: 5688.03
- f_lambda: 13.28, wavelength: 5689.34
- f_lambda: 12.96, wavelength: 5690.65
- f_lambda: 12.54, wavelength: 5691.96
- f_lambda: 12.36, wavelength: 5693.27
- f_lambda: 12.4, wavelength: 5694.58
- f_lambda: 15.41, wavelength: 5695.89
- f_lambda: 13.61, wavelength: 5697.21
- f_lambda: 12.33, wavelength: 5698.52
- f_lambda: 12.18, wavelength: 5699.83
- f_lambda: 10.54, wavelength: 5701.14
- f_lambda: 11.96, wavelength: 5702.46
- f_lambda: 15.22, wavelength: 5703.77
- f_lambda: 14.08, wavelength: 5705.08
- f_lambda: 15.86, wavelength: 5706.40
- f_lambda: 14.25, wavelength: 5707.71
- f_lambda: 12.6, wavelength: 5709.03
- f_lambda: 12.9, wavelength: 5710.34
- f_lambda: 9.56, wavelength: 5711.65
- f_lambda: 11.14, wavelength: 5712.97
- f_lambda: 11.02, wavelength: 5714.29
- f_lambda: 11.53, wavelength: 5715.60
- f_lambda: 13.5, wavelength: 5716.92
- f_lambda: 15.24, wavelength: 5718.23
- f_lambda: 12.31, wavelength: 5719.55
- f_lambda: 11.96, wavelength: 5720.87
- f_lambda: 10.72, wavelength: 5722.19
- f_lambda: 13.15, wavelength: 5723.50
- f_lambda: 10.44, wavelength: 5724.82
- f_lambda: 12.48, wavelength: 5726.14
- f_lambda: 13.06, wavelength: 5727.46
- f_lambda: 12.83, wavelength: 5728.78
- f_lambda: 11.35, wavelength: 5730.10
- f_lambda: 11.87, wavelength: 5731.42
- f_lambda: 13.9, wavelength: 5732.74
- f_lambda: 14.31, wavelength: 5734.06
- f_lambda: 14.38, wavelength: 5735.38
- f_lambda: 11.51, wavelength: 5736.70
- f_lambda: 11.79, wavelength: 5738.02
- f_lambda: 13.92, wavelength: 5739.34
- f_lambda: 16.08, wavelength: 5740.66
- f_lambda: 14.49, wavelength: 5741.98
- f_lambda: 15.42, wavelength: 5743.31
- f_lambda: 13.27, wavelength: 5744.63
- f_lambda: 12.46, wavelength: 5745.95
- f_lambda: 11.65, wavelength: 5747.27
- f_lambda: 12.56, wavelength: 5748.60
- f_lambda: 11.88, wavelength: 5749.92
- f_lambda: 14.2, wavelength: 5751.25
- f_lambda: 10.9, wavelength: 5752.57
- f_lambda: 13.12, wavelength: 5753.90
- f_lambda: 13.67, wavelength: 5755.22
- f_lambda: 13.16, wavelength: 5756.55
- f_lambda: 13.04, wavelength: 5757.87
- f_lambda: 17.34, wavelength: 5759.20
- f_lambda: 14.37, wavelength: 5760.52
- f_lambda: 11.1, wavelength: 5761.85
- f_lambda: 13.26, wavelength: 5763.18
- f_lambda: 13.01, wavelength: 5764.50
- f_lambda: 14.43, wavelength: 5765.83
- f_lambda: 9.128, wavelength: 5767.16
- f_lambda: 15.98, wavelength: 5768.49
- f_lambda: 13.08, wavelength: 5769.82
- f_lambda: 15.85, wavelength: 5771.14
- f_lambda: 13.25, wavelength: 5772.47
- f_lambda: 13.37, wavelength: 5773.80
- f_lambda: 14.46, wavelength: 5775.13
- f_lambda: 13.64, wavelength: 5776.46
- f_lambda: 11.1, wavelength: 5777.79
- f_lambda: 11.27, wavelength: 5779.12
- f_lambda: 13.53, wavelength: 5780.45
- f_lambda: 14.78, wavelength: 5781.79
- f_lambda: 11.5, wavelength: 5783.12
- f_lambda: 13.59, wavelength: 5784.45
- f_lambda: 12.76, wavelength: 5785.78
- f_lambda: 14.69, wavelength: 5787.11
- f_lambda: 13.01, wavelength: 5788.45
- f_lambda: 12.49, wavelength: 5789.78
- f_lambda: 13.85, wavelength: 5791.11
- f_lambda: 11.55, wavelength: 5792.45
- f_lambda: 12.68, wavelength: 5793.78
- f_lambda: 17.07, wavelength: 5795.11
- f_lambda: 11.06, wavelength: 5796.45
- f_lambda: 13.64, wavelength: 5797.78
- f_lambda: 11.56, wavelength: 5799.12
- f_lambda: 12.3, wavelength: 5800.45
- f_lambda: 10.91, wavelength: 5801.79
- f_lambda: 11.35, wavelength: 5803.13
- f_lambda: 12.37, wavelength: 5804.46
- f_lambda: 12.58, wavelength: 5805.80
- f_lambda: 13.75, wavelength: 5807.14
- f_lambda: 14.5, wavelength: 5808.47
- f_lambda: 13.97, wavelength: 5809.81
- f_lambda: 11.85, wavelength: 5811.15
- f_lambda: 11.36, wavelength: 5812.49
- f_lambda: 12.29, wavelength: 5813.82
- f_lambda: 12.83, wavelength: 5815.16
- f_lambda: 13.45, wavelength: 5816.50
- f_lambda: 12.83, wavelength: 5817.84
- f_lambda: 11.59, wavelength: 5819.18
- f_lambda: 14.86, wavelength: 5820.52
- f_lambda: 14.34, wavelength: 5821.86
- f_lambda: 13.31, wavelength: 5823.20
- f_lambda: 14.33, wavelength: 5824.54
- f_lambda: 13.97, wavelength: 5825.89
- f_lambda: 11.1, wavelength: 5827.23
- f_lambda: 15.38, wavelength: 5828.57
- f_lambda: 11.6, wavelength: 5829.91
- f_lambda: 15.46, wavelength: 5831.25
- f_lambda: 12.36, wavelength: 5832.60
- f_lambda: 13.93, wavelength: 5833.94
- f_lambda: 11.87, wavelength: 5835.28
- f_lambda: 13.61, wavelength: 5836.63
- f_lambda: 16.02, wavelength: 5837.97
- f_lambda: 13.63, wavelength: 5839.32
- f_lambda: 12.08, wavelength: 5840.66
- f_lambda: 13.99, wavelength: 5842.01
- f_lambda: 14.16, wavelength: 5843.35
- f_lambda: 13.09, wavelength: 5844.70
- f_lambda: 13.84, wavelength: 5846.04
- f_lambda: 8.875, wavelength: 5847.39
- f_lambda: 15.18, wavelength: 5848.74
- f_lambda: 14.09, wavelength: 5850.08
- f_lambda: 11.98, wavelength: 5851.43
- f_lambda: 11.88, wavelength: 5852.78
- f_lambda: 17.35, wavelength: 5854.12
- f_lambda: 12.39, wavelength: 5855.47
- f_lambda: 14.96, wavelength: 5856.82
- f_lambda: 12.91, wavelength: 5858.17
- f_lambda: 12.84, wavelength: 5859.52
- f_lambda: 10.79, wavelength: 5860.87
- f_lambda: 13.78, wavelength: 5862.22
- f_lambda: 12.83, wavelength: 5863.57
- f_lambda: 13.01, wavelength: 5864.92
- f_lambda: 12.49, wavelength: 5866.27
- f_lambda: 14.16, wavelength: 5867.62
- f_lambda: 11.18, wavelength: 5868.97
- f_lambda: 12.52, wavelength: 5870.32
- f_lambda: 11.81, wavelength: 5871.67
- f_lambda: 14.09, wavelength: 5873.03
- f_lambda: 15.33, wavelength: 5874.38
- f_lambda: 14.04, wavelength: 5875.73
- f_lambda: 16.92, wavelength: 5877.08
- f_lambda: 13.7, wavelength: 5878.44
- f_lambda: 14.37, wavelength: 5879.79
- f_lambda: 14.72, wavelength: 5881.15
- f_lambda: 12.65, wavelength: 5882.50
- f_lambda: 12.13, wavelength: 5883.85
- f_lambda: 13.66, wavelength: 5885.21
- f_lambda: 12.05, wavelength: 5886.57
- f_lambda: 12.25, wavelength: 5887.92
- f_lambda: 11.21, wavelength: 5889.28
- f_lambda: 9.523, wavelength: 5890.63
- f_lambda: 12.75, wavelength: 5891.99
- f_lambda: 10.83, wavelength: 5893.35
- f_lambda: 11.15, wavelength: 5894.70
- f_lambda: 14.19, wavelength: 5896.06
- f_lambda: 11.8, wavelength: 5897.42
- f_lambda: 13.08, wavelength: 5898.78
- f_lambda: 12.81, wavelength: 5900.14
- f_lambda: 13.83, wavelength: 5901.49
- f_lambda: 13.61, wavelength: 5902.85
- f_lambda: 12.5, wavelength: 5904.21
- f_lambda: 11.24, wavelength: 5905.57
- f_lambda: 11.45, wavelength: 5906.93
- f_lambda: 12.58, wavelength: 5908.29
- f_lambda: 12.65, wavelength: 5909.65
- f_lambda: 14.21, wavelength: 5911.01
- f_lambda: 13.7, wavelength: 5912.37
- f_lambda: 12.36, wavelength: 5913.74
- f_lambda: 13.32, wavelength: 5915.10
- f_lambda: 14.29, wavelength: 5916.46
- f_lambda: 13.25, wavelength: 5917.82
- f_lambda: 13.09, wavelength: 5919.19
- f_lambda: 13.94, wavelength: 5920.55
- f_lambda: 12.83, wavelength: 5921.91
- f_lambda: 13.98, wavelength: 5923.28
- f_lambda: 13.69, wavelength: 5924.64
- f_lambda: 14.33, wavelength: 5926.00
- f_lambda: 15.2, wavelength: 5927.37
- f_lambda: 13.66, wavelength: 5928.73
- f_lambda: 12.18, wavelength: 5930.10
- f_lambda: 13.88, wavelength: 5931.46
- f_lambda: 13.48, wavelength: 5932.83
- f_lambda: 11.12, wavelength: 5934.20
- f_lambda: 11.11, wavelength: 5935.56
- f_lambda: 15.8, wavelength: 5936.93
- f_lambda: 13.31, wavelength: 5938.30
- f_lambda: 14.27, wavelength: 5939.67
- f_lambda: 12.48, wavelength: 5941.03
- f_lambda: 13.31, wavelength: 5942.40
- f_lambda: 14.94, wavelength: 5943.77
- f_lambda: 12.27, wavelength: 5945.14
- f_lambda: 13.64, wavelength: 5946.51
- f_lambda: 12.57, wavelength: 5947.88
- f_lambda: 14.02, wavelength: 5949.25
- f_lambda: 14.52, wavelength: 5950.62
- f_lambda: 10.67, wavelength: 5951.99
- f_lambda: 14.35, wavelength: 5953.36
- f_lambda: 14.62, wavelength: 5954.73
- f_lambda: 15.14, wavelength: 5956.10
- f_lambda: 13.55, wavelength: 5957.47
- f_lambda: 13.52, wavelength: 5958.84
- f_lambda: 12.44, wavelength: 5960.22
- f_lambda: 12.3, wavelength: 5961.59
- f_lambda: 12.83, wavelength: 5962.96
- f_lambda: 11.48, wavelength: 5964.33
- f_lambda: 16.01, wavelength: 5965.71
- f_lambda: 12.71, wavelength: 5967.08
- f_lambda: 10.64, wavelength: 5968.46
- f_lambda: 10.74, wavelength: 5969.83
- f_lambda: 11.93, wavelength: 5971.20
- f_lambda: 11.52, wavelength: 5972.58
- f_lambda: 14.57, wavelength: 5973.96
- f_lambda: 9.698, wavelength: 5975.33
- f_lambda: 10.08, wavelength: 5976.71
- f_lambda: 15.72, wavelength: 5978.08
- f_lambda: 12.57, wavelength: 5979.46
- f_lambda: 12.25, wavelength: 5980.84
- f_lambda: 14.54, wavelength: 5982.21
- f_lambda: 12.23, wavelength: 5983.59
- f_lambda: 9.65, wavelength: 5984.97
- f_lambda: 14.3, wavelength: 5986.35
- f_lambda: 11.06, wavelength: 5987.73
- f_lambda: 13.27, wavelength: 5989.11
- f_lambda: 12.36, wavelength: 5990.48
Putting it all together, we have 1.29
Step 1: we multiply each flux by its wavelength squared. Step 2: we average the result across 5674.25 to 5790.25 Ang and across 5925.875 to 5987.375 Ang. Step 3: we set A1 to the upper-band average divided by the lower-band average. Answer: 1.08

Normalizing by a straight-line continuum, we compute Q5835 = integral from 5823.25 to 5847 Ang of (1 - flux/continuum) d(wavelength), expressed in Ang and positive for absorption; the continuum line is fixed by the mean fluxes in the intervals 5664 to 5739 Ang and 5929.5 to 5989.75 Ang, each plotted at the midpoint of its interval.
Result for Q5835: -1.2 Ang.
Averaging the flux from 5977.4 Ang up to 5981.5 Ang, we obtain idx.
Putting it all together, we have 13.5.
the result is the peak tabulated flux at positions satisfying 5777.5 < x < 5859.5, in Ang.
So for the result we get 17.35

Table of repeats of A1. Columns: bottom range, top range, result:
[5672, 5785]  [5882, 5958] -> 1.07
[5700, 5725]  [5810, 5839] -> 1.10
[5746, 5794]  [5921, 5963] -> 1.08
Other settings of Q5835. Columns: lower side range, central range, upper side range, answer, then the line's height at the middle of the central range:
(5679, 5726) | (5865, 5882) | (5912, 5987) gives -1.0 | 12.9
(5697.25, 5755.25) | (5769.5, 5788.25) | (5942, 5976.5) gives -0.7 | 12.8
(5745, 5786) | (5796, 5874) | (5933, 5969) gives 0.7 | 13.2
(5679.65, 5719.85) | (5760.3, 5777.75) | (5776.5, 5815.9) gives -0.8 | 12.8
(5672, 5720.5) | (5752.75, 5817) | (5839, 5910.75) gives -0.7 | 12.9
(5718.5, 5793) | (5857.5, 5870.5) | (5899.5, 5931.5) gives 0.5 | 13.2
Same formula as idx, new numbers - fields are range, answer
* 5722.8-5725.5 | 11.8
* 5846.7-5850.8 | 12.7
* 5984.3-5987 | 12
